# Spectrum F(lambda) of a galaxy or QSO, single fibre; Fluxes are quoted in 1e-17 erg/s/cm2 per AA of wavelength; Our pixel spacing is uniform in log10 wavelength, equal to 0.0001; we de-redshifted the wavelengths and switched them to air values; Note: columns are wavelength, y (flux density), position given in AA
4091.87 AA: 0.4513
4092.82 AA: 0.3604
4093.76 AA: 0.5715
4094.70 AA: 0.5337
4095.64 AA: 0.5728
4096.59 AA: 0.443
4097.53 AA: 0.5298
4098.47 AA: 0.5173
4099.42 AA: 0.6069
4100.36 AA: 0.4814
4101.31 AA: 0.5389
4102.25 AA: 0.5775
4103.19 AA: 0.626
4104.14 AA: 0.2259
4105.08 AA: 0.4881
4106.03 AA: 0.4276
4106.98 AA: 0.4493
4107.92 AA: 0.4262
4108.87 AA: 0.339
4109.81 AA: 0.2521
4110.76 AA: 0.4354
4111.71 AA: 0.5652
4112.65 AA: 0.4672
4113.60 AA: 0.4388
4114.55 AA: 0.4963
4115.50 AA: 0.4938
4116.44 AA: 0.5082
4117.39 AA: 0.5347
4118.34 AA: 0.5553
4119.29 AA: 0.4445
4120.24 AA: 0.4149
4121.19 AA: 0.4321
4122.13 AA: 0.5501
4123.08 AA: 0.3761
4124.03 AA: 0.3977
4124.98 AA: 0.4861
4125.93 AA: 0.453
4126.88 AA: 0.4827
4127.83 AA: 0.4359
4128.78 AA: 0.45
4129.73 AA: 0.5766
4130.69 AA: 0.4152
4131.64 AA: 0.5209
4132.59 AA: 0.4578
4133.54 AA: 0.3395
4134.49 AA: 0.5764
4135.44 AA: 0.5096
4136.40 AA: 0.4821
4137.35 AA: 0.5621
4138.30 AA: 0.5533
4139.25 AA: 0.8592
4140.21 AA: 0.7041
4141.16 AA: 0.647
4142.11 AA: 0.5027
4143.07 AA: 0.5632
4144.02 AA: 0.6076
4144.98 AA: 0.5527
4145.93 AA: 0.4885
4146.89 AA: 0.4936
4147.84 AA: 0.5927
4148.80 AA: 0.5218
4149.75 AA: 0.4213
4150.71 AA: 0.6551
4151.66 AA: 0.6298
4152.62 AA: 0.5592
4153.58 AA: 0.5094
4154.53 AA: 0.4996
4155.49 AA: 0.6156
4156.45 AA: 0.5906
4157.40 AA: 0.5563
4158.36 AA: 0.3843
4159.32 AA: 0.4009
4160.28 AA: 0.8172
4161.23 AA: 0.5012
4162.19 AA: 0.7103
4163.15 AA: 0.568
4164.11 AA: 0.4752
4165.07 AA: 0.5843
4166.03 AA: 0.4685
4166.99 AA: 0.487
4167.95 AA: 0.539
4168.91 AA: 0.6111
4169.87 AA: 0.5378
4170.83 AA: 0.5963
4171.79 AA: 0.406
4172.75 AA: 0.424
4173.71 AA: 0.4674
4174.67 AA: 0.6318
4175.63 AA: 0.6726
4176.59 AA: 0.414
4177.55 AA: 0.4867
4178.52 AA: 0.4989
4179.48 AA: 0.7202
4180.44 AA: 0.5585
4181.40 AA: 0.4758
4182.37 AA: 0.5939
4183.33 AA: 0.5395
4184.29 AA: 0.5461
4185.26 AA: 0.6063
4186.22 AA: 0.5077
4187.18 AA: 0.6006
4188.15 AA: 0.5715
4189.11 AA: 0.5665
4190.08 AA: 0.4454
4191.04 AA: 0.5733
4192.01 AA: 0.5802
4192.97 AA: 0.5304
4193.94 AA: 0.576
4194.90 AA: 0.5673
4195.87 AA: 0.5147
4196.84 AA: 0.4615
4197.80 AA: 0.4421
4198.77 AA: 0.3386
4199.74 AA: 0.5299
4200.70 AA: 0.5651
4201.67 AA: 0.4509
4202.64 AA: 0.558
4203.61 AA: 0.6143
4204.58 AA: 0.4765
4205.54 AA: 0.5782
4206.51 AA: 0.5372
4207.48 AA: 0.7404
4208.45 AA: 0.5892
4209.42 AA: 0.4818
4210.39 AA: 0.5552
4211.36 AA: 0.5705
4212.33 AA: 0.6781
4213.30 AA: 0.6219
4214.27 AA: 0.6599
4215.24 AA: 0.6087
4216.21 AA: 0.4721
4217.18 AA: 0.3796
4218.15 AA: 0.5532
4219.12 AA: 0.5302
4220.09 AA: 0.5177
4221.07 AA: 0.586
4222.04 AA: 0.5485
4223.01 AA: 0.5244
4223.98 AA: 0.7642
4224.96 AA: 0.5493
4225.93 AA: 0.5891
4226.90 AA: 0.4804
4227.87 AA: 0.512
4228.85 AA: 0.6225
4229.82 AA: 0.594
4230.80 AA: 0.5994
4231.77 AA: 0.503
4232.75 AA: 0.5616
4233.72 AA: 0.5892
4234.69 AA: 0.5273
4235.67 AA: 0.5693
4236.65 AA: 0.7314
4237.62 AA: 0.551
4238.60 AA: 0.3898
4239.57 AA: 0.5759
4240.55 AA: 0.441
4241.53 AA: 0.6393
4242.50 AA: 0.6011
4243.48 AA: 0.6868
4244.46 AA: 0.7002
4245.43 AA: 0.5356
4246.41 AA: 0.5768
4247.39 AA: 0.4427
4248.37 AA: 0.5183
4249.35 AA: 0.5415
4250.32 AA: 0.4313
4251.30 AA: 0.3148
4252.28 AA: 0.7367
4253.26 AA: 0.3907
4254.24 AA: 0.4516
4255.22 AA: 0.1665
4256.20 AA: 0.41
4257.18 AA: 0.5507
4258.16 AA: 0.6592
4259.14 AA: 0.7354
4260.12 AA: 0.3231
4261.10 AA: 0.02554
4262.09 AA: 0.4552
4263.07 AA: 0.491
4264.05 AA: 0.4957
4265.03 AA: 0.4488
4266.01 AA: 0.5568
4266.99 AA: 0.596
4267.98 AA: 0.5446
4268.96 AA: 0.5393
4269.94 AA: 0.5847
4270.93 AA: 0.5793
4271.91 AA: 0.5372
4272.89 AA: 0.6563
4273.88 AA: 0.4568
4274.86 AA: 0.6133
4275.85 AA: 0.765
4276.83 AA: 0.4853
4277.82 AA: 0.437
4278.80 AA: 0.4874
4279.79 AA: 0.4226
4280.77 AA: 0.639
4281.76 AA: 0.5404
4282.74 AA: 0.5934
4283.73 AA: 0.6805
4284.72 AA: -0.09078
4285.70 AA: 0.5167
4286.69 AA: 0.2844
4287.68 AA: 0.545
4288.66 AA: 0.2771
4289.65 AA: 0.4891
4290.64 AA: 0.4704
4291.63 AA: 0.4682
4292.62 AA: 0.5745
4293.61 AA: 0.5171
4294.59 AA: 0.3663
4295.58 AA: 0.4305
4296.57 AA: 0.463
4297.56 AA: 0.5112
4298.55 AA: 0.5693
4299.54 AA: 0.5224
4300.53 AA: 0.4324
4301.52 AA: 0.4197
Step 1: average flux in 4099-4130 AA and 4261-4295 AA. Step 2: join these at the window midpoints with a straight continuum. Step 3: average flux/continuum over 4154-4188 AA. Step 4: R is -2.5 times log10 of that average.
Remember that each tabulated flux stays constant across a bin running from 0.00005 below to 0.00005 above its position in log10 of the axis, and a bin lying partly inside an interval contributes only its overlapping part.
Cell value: -0.15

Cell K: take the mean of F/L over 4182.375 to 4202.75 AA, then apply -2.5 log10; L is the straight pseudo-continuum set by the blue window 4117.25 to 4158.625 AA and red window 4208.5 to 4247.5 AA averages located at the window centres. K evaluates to 0.04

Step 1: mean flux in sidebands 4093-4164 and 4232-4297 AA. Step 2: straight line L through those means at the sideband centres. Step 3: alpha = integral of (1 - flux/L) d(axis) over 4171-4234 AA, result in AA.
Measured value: -4.96 AA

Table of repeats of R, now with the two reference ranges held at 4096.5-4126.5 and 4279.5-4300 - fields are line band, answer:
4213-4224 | -0.186 mag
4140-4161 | -0.189 mag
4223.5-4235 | -0.225 mag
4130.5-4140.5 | -0.164 mag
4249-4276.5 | -0.078 mag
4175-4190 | -0.186 mag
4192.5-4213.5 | -0.163 mag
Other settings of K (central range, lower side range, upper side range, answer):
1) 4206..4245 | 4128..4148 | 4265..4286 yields -0.077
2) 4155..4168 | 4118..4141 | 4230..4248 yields -0.056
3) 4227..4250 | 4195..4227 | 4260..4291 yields -0.084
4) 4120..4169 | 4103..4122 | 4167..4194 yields -0.076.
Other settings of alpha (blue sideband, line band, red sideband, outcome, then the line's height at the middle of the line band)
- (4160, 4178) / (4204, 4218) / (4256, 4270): -1.2 AA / 0.522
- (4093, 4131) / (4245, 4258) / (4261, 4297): 0.4 AA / 0.487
